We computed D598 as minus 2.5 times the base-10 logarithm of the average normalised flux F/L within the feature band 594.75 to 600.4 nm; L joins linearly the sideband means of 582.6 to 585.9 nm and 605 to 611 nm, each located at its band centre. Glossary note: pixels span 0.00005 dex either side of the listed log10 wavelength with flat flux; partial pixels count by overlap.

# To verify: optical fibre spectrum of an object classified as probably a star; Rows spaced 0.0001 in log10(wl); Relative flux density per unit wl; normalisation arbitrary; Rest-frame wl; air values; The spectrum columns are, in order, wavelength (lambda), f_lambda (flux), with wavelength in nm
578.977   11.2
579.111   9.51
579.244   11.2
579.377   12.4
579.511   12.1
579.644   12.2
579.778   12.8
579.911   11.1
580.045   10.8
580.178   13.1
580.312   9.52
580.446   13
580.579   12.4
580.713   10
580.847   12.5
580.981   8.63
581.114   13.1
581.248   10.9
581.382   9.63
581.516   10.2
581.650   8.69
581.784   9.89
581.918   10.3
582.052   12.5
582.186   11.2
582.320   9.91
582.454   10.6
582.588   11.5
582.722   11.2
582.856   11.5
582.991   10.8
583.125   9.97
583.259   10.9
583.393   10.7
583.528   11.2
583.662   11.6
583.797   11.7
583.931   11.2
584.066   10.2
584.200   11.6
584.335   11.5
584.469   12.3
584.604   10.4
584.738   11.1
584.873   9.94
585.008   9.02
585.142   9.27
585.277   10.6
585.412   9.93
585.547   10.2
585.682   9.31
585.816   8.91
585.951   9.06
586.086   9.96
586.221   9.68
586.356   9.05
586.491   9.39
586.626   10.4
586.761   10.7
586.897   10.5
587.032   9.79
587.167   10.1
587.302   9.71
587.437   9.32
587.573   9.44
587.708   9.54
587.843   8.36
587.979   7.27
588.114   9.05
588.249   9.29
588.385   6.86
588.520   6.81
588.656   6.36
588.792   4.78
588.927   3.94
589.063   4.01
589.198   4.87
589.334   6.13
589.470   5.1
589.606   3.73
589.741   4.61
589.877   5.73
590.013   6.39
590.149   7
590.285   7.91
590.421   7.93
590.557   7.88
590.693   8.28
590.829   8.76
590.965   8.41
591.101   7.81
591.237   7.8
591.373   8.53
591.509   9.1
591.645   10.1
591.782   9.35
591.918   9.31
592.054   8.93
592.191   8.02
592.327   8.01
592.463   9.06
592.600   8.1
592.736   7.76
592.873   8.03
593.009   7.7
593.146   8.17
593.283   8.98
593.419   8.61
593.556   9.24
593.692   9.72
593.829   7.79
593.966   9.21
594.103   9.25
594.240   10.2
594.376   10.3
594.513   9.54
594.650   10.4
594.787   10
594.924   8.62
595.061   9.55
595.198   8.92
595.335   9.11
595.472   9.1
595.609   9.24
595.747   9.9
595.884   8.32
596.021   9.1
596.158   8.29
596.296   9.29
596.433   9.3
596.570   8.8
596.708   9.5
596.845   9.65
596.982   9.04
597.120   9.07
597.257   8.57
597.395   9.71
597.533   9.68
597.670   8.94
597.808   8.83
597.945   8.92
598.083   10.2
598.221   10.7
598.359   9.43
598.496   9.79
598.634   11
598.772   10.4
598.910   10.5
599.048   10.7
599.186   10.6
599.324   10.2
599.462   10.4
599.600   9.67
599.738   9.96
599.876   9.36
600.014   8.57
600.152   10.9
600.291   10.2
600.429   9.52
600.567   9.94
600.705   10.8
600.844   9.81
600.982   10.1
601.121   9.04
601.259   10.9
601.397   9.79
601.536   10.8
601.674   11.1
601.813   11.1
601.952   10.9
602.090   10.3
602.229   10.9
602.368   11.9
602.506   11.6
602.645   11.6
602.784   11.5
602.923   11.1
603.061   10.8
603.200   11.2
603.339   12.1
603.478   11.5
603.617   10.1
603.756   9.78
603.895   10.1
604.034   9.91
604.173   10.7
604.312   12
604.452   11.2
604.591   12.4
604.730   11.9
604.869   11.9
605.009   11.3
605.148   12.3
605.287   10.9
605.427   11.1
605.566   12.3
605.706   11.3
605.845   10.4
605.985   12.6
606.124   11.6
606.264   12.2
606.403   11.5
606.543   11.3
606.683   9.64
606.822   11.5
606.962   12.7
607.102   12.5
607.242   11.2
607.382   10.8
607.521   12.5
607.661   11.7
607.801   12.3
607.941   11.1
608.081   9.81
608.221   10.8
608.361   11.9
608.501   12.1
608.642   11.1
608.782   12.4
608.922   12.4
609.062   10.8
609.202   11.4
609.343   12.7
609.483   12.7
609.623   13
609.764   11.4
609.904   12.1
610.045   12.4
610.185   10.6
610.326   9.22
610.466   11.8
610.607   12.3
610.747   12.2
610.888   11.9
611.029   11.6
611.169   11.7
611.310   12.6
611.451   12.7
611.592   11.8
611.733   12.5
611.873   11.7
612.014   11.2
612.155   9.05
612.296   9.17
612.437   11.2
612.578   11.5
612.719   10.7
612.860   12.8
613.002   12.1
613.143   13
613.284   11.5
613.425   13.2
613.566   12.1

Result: 0.171 mag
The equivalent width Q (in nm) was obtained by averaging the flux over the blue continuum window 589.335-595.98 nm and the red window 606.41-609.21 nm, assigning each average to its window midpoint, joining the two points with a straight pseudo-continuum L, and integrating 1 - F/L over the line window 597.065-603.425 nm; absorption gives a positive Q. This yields -0.22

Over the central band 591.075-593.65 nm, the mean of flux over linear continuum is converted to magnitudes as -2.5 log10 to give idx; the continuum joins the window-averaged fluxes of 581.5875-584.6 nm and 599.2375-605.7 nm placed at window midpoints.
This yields 0.26 mag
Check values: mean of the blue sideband 10.9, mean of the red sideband 10.8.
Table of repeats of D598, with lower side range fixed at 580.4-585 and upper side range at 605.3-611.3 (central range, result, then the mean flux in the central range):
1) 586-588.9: 0.25 mag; 8.8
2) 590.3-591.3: 0.35 mag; 8.12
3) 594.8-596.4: 0.24 mag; 9.08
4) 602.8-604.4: 0.06 mag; 10.9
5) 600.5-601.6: 0.13 mag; 10.1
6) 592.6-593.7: 0.31 mag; 8.44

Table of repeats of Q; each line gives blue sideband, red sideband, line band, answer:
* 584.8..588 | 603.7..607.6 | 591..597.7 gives 0.879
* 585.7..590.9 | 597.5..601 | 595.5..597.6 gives 0.061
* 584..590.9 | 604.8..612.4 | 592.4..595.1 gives 0.113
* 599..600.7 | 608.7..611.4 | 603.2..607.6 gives -0.147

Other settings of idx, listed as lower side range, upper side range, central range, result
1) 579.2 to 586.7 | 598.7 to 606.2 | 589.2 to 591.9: 0.41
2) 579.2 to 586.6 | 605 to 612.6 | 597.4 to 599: 0.14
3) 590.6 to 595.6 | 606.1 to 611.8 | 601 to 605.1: -0.03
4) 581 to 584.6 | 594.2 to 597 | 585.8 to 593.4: 0.25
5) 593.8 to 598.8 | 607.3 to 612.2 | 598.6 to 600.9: -0.02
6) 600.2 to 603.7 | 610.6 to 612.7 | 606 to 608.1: -0.04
